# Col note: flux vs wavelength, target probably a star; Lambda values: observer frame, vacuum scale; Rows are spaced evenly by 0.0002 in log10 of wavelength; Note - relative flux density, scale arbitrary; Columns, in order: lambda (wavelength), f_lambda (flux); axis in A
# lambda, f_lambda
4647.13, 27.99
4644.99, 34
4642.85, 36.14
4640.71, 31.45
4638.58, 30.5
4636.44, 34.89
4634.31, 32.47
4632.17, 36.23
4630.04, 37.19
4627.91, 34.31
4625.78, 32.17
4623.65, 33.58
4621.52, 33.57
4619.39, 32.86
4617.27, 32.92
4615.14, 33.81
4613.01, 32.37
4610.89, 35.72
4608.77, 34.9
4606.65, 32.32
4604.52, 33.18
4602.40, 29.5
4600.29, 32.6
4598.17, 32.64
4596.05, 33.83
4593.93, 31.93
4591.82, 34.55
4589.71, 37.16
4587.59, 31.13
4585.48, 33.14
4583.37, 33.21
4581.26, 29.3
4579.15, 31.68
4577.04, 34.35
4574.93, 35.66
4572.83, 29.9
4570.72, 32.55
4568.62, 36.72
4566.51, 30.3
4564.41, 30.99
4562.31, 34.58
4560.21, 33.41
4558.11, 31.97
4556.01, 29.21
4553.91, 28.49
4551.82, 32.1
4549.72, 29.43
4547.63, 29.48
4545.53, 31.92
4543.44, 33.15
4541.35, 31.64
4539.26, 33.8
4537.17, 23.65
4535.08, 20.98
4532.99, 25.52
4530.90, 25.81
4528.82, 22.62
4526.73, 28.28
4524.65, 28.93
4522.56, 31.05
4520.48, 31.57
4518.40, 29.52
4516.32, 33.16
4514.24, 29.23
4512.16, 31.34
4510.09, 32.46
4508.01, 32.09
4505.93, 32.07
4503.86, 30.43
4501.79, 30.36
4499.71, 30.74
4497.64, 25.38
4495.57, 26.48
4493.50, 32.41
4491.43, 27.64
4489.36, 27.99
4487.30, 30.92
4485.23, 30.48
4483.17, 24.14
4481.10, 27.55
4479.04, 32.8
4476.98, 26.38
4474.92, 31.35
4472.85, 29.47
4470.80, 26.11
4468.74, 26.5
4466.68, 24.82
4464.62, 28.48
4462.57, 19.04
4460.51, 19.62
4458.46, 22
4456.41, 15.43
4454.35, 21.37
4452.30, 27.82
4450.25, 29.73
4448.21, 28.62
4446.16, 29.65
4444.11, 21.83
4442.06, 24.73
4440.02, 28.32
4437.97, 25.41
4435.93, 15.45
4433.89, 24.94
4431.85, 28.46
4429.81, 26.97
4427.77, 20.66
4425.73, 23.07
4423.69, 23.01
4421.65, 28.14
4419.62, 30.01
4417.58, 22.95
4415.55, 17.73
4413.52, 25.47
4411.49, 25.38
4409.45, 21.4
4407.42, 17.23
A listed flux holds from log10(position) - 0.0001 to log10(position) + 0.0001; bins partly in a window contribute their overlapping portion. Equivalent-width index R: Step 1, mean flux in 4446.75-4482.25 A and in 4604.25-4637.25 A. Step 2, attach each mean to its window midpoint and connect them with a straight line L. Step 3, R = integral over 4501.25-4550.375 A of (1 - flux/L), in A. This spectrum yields -1.0 A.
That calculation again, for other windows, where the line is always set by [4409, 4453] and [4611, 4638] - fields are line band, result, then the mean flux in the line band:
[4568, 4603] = -0.9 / 32.9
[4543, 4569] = -0.7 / 31.5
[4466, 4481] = -0.7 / 28.2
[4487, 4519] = -2.0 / 30.1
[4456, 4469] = 2.0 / 22.3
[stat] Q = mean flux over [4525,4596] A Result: 30.9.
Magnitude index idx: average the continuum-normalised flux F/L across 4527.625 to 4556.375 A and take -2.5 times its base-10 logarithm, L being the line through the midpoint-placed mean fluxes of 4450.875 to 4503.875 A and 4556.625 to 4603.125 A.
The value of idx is 0.080 mag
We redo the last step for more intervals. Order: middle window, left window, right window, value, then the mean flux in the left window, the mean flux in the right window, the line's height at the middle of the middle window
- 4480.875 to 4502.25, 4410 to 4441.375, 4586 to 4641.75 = -0.039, 24.4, 33.4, 27.5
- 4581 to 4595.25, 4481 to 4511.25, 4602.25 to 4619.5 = -0.021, 29.5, 33.3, 32.5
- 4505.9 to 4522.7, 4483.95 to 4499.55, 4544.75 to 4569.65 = -0.058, 28.8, 31.5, 29.7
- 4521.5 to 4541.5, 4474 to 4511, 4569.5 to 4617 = 0.144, 29.5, 33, 30.9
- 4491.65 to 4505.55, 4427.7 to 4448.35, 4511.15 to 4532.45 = -0.053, 25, 29.1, 27.9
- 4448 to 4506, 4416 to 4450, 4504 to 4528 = 0.045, 25.1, 30.8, 28.1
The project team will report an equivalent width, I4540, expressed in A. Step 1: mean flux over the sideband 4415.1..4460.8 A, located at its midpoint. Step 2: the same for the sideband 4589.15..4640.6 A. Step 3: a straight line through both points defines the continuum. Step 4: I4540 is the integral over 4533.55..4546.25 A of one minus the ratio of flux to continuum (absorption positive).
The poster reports 0.3 A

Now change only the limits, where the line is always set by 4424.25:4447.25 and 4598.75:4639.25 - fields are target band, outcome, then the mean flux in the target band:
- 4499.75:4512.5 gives -1.6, 31.4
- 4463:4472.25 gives 0.0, 26.2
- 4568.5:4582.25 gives -0.6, 32.6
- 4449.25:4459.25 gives 0.8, 23.3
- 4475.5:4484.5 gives -0.5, 28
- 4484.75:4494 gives -0.9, 29.7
